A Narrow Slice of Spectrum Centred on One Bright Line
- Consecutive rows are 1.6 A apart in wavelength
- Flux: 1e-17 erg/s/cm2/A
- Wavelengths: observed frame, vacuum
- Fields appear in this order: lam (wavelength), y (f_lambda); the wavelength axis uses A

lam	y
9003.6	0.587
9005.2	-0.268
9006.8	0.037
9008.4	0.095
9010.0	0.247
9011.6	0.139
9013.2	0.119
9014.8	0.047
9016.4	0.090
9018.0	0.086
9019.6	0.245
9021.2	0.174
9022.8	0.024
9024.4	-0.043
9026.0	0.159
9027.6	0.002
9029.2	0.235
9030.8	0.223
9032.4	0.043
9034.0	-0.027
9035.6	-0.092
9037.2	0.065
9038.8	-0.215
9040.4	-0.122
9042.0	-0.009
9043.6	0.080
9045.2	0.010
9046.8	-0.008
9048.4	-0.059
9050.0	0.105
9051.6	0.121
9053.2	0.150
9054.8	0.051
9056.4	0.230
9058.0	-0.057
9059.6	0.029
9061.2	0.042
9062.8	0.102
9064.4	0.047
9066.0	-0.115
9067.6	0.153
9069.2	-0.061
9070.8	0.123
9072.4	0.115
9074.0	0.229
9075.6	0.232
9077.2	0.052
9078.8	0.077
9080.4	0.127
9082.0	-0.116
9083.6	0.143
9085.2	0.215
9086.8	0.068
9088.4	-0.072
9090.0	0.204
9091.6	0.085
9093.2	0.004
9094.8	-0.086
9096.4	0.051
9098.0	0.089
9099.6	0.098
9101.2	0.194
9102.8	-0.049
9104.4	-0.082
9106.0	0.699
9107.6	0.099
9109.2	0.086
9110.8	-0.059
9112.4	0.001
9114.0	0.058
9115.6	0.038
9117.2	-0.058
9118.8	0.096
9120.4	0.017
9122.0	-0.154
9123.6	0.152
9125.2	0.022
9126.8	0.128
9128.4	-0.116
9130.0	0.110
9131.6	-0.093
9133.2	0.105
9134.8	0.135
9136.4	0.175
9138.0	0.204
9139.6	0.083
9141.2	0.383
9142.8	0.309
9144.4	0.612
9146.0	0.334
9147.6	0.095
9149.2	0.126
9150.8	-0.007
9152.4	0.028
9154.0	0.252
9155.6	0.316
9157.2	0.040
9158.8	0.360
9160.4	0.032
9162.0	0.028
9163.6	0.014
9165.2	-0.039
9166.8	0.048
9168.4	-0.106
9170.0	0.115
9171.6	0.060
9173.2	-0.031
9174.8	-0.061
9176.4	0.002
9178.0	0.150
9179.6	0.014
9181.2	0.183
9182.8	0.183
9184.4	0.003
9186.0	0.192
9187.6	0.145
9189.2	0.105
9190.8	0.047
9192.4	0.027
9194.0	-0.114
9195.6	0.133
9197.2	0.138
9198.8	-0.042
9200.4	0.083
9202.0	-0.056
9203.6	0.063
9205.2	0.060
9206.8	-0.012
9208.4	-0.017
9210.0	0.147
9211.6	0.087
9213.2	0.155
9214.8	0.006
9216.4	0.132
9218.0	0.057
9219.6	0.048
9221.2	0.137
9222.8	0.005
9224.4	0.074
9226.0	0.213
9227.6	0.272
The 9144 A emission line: H-beta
